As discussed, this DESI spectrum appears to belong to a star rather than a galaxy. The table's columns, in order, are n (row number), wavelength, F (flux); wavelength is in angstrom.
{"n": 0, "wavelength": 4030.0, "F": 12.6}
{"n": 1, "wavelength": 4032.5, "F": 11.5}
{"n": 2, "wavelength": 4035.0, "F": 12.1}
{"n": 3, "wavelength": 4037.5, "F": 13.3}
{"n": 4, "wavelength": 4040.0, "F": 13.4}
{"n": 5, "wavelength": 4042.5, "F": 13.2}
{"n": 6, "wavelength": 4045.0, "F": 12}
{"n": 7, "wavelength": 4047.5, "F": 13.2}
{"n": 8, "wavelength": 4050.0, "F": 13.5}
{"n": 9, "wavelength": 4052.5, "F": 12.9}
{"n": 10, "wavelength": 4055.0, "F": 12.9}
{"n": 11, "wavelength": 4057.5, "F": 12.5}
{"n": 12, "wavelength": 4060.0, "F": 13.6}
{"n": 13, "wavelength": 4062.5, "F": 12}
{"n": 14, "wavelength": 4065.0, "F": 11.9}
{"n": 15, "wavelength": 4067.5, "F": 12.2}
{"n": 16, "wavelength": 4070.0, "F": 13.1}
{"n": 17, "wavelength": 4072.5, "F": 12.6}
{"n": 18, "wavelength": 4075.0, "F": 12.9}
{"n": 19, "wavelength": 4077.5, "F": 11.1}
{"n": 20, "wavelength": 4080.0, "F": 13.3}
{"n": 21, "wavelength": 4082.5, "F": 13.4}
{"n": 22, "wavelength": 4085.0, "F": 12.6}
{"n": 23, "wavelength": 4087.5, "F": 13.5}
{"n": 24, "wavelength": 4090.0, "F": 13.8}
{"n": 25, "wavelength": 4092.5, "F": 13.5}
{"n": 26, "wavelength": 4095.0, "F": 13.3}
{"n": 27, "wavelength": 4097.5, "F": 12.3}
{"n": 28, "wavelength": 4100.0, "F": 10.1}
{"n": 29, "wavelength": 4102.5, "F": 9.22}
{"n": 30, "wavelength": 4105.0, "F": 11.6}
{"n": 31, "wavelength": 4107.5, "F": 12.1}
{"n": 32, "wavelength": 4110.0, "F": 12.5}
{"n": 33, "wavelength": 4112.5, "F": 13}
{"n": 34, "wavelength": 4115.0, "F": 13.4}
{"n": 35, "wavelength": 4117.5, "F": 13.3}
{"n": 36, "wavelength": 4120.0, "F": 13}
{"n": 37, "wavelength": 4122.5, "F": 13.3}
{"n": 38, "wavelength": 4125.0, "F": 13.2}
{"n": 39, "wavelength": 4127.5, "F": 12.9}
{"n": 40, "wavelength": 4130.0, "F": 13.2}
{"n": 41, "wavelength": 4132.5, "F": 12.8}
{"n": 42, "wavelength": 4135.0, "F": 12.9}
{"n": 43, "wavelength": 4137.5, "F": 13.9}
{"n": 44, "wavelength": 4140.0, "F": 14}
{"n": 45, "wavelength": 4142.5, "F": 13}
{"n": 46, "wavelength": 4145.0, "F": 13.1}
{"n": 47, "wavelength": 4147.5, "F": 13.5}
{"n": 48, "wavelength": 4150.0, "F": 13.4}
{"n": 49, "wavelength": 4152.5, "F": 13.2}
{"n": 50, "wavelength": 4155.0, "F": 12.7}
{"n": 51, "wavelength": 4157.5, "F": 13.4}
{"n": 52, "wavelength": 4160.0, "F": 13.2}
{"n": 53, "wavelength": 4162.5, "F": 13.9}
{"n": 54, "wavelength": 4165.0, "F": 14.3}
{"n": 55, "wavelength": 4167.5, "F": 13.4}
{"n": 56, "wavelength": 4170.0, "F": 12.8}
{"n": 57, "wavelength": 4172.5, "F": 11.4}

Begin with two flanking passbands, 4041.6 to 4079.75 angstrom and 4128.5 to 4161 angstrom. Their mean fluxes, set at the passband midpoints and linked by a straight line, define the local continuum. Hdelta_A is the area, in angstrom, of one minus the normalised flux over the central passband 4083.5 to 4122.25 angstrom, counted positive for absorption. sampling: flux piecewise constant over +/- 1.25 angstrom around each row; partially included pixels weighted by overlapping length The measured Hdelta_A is 1.3 angstrom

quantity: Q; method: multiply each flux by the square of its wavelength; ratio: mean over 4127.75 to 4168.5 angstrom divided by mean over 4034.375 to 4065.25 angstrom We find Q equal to 1.1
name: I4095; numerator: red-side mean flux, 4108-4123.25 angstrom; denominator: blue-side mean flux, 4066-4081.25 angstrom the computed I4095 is 1.0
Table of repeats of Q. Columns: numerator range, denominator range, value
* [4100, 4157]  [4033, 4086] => 1.04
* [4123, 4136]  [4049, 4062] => 1.04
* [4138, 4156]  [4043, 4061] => 1.08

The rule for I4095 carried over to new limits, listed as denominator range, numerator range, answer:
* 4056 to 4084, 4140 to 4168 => 1.06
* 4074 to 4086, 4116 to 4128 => 1.04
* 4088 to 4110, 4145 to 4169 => 1.11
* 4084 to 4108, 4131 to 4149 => 1.09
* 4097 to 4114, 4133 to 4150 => 1.16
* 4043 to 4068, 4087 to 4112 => 0.96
